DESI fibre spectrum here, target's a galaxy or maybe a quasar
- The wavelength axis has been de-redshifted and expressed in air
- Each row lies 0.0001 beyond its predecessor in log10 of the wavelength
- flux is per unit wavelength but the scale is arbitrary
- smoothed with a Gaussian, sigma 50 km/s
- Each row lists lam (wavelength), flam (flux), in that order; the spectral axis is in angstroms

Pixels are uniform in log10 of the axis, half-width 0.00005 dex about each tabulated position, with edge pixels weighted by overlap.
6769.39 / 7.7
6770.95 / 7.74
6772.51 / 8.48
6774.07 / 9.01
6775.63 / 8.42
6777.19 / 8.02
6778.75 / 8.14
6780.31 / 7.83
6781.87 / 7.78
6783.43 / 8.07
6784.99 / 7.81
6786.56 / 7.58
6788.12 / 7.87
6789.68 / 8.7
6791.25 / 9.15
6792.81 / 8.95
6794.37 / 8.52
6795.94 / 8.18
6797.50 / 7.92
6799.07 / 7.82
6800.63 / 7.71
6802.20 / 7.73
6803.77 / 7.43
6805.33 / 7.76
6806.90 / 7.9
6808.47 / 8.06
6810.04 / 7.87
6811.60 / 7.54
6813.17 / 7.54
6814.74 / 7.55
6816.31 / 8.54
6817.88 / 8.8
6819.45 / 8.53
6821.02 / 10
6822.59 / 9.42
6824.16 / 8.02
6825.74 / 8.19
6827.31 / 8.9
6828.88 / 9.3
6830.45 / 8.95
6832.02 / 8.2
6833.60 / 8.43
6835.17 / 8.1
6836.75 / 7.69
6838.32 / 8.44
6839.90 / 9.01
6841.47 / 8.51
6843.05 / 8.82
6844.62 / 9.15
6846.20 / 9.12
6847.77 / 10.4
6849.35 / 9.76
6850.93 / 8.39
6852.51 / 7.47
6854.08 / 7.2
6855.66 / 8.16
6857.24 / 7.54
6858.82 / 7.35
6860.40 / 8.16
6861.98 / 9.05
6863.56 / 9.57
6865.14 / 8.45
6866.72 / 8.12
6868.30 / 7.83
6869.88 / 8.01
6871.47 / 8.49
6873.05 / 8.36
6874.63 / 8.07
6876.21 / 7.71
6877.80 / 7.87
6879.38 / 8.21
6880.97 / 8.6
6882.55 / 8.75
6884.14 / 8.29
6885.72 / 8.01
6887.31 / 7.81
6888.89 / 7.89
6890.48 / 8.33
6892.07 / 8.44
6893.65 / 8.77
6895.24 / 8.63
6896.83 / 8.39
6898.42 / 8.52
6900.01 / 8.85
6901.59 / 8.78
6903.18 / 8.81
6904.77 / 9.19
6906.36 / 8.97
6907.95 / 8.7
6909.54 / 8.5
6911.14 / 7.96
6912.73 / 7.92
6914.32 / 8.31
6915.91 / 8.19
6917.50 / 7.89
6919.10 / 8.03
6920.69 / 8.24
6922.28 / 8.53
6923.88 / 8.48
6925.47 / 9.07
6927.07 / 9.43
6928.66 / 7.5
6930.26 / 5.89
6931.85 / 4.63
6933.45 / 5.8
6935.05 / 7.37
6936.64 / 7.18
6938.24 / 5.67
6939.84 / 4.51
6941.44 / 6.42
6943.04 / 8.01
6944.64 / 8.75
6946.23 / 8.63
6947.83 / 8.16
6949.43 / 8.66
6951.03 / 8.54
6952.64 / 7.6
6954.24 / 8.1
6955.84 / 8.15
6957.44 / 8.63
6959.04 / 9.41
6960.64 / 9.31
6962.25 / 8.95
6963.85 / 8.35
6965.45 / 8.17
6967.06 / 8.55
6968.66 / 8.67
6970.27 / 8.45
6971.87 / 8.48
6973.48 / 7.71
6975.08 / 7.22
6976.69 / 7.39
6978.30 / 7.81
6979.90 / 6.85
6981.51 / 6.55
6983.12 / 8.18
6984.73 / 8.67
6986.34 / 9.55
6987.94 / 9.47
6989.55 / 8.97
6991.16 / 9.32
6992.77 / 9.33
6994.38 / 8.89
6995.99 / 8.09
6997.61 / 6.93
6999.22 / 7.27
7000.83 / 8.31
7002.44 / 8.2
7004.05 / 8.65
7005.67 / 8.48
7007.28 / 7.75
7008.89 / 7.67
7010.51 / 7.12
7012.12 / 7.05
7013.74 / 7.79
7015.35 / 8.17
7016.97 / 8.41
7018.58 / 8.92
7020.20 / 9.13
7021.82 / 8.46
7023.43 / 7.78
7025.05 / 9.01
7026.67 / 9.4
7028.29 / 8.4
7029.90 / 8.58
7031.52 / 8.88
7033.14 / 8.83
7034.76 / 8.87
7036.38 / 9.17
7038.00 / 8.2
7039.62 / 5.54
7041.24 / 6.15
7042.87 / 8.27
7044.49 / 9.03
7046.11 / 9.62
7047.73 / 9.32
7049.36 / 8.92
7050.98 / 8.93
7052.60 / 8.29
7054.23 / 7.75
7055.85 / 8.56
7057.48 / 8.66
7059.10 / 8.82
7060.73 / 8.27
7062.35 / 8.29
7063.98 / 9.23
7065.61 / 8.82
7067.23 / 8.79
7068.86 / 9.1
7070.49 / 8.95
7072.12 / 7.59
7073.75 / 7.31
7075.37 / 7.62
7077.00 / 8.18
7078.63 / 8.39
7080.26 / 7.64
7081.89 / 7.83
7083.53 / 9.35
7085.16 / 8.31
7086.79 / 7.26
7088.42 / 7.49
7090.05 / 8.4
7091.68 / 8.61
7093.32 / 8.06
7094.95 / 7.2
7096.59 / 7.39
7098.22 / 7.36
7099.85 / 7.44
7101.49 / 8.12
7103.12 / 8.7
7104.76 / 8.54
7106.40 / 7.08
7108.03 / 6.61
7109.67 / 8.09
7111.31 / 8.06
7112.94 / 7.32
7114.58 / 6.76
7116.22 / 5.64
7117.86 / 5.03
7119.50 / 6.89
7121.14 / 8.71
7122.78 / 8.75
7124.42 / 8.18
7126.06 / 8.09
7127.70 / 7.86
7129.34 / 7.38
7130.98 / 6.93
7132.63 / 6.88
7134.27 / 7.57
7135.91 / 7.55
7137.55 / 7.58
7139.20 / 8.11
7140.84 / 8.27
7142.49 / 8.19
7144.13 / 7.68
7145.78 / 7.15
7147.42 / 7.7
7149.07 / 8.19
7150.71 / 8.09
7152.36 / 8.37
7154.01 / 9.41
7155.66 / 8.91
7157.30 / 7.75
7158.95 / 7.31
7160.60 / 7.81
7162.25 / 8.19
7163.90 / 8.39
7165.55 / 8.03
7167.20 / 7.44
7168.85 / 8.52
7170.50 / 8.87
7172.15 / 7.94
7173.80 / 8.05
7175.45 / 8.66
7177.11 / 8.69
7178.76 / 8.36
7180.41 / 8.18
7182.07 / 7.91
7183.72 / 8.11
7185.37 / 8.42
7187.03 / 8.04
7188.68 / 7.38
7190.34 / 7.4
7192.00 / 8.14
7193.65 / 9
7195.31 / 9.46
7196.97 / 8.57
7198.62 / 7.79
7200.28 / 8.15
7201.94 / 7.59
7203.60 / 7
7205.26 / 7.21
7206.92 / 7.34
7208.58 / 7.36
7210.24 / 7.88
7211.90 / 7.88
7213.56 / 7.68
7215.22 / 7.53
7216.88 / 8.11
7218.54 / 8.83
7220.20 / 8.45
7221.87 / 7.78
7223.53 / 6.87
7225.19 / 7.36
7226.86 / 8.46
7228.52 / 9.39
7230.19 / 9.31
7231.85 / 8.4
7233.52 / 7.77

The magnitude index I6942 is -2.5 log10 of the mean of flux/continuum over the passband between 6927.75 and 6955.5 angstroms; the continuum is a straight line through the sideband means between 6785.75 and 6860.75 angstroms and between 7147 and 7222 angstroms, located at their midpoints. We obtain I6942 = 0.15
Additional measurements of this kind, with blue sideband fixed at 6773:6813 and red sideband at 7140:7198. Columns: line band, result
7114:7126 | 0.137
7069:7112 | 0.032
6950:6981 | -0.012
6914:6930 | -0.023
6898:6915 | -0.064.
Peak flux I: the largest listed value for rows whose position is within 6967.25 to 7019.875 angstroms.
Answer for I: 9.55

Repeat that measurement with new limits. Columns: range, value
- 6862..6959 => 9.57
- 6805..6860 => 10.4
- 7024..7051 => 9.62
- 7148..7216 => 9.46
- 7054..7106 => 9.35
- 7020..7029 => 9.4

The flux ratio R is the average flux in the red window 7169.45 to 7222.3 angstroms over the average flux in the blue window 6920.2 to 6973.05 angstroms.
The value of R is 1.02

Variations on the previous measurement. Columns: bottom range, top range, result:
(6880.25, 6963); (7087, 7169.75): 0.96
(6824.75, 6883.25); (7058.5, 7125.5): 0.94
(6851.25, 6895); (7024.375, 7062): 1.04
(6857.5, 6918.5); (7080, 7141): 0.92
